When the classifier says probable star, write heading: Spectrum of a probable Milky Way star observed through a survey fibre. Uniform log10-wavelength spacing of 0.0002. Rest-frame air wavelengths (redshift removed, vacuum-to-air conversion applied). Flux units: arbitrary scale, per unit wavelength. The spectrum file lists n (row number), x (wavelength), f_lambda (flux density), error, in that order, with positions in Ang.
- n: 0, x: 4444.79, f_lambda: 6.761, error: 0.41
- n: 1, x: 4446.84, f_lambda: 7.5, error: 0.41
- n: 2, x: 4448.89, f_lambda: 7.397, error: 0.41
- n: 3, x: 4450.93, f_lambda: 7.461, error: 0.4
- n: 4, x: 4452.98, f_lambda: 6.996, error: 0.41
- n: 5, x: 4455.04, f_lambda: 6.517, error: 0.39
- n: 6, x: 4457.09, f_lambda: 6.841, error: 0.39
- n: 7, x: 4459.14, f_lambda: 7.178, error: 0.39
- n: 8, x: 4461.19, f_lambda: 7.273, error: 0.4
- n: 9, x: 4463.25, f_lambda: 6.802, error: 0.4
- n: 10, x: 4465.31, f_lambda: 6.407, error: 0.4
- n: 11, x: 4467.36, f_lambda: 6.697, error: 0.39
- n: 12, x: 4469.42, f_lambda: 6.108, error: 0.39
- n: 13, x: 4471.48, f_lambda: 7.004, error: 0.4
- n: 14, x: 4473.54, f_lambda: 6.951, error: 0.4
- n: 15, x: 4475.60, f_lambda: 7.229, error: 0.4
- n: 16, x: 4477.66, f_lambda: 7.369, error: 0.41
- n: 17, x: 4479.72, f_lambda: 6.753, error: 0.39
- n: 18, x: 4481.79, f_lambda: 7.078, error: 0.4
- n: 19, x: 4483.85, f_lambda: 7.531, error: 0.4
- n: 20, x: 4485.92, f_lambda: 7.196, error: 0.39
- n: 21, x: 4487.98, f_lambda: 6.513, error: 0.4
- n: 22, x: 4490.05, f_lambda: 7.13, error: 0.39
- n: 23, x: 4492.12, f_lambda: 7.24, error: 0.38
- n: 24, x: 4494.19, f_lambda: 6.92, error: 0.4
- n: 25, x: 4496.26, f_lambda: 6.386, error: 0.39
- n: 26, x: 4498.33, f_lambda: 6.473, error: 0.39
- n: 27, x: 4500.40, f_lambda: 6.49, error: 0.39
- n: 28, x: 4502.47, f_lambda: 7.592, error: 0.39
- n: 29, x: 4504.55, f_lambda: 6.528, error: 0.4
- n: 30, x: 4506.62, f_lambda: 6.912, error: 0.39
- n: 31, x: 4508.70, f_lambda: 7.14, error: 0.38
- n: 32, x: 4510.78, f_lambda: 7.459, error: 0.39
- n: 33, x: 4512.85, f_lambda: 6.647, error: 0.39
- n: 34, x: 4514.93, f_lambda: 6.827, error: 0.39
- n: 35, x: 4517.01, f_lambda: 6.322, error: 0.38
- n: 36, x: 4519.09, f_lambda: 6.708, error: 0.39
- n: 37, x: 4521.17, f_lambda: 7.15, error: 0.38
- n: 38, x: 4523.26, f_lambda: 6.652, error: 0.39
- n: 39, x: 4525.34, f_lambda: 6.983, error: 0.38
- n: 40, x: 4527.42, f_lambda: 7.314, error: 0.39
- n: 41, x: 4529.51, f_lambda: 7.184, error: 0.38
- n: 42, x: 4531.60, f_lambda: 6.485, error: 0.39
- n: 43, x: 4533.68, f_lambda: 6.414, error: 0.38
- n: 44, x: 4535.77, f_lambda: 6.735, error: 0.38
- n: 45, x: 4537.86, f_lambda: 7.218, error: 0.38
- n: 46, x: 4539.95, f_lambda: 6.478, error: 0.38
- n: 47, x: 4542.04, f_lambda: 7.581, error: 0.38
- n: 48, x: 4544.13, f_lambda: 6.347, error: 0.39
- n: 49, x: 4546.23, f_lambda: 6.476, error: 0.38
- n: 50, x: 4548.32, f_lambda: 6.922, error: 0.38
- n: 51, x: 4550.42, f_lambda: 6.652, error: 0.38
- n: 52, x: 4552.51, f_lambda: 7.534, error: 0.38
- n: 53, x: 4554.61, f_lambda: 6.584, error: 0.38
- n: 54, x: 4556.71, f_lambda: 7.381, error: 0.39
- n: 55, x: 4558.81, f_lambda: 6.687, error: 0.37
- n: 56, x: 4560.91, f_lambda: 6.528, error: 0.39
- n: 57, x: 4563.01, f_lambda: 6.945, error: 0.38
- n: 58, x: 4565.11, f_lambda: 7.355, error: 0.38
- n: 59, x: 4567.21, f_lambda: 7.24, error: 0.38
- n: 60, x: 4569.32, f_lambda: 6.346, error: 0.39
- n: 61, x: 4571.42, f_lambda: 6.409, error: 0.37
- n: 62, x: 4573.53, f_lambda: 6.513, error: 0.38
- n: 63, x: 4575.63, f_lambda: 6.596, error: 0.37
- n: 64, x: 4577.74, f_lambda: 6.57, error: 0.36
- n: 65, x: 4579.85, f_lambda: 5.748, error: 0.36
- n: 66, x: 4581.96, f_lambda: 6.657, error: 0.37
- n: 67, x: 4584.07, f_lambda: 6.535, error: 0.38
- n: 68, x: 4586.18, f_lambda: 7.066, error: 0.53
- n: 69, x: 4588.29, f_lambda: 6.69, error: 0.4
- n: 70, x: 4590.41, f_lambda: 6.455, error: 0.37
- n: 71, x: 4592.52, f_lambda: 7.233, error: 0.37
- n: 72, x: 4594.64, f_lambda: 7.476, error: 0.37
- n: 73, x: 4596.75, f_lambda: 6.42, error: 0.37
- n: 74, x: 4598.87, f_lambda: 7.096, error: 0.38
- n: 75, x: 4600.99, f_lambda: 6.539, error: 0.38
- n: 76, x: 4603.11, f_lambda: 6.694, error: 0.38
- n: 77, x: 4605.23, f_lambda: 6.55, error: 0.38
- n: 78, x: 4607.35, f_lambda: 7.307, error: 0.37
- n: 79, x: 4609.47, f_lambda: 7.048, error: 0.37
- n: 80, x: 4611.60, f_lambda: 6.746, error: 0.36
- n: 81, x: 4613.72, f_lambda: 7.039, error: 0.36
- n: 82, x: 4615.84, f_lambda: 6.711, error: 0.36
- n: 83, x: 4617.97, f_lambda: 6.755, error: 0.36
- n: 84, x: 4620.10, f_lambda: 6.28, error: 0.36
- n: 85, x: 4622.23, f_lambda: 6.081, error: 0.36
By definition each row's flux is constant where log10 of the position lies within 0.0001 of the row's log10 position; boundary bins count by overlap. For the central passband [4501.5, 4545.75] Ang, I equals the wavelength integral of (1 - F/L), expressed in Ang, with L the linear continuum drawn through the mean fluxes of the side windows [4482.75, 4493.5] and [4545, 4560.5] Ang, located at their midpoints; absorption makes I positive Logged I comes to 0.6 Ang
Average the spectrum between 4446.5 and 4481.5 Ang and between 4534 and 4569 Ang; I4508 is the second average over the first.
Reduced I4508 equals 0.99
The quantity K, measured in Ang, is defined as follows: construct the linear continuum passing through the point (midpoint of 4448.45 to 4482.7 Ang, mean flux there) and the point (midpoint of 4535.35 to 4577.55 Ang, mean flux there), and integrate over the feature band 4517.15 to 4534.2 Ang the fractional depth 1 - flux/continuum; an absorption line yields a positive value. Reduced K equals 0.0 Ang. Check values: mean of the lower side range 6.94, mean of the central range 6.85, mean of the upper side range 6.82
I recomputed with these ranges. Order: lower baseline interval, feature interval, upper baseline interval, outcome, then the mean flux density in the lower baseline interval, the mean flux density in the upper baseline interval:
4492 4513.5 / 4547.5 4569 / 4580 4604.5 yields -0.5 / 6.88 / 6.76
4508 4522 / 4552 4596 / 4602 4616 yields 0.7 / 6.89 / 6.88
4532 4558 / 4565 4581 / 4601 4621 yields 0.6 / 6.85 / 6.78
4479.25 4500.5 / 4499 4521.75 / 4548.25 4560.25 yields 0.1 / 6.9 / 6.95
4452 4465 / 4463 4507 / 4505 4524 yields 0.0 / 6.9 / 6.86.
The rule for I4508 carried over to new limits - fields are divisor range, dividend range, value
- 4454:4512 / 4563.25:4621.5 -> 0.97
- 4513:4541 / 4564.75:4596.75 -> 0.99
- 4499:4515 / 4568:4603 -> 0.96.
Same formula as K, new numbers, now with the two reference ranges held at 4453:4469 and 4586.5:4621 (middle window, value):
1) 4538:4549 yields 0.0 Ang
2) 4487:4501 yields 0.1 Ang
